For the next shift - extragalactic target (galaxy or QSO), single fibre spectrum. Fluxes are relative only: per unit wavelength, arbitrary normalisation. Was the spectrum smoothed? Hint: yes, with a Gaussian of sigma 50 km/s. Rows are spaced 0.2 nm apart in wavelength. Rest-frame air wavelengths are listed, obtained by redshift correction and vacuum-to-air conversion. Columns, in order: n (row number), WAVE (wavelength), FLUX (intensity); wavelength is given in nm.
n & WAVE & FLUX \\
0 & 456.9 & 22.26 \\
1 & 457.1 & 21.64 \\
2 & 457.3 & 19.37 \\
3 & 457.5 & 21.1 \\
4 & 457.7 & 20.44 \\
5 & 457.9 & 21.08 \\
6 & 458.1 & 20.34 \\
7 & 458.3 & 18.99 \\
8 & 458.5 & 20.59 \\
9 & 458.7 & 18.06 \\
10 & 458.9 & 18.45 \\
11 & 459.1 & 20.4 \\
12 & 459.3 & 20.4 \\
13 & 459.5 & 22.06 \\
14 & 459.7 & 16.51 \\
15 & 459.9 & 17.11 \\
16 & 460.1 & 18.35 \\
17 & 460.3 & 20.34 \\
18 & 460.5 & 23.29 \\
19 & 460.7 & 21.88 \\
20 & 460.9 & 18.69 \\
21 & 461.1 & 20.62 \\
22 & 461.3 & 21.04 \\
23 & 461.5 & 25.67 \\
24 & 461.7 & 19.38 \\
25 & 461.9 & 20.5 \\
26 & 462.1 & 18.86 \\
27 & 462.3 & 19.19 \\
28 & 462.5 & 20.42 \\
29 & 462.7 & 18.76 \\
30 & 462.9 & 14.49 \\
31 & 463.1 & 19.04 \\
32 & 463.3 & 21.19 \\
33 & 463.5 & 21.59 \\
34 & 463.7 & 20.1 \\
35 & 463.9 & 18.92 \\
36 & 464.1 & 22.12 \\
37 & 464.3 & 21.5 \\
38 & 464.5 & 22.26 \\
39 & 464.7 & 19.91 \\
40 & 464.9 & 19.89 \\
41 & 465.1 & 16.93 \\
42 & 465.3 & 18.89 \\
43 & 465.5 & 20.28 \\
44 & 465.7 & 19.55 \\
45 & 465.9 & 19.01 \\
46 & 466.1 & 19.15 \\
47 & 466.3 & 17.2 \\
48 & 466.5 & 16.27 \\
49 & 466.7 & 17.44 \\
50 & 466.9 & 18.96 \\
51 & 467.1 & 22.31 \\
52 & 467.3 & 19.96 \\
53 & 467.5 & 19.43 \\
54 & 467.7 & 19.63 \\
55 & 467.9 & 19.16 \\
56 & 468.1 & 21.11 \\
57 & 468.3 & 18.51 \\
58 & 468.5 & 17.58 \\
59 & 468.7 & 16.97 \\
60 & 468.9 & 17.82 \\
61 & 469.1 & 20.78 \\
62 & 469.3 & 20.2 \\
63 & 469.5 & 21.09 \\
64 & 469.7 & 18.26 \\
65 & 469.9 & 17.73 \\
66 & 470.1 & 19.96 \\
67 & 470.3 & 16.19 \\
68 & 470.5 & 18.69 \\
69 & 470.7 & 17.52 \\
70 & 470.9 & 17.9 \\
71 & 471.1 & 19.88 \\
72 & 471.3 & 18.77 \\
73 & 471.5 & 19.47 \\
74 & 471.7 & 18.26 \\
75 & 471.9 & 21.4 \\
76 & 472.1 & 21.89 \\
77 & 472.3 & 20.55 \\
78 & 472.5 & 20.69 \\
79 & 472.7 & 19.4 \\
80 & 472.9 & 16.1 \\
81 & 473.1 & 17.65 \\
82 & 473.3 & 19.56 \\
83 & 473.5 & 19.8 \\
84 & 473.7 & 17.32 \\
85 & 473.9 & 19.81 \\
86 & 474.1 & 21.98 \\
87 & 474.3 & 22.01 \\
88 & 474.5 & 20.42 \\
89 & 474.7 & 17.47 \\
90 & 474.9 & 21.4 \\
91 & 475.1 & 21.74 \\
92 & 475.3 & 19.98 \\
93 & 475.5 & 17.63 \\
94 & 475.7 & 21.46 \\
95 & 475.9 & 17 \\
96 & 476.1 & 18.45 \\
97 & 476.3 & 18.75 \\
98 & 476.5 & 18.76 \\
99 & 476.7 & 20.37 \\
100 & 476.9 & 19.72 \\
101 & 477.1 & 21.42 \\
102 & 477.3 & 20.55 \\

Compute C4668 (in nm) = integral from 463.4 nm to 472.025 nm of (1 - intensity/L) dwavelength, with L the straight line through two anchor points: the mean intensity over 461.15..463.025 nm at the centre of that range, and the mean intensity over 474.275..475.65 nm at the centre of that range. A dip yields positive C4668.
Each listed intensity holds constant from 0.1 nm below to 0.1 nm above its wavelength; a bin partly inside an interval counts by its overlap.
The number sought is 0.277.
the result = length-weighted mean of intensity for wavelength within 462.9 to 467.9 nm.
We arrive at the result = 19.5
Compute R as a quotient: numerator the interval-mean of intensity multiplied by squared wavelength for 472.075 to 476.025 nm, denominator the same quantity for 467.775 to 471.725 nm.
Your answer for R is 1.06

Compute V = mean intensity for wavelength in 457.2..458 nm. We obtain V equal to 20.5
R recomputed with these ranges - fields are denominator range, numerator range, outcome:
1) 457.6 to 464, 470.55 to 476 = 1.03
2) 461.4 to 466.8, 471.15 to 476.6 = 1.04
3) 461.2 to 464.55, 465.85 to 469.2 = 0.95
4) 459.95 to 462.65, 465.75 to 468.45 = 0.95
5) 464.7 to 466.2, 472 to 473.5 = 1.05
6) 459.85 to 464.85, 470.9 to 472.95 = 1.01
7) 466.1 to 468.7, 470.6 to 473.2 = 1.04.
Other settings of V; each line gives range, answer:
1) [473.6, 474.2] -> 19.7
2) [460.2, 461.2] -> 21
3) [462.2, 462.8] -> 19.5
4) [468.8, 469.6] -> 20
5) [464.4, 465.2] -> 19.7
